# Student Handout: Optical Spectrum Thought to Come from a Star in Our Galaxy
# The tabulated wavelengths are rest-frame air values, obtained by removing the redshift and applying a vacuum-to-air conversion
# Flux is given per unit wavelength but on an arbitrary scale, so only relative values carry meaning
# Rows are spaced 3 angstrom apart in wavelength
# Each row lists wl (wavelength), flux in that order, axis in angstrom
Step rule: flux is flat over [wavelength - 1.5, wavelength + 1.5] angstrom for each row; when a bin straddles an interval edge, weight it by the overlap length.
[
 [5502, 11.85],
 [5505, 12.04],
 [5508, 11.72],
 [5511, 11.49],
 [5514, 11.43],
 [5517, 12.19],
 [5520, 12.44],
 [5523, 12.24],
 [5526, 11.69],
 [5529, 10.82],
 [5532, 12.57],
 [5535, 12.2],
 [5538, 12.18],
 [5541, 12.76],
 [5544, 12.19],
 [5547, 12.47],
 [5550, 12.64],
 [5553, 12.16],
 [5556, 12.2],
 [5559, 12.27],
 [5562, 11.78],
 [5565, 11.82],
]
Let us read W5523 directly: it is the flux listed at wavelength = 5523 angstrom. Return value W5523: 12.24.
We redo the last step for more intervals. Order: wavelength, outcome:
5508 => 11.72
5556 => 12.2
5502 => 11.85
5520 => 12.44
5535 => 12.2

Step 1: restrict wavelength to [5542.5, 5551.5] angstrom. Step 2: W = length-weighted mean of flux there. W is 12.4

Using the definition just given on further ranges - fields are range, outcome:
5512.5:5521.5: 12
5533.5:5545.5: 12.3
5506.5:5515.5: 11.5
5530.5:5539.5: 12.3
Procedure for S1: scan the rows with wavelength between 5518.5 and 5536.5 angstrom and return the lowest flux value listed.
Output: 10.82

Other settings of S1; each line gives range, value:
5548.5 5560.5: 12.16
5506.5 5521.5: 11.43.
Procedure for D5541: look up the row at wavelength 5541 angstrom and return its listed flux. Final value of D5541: 12.76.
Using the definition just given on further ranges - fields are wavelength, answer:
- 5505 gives 12.04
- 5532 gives 12.57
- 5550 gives 12.64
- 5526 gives 11.69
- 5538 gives 12.18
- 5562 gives 11.78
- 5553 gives 12.16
